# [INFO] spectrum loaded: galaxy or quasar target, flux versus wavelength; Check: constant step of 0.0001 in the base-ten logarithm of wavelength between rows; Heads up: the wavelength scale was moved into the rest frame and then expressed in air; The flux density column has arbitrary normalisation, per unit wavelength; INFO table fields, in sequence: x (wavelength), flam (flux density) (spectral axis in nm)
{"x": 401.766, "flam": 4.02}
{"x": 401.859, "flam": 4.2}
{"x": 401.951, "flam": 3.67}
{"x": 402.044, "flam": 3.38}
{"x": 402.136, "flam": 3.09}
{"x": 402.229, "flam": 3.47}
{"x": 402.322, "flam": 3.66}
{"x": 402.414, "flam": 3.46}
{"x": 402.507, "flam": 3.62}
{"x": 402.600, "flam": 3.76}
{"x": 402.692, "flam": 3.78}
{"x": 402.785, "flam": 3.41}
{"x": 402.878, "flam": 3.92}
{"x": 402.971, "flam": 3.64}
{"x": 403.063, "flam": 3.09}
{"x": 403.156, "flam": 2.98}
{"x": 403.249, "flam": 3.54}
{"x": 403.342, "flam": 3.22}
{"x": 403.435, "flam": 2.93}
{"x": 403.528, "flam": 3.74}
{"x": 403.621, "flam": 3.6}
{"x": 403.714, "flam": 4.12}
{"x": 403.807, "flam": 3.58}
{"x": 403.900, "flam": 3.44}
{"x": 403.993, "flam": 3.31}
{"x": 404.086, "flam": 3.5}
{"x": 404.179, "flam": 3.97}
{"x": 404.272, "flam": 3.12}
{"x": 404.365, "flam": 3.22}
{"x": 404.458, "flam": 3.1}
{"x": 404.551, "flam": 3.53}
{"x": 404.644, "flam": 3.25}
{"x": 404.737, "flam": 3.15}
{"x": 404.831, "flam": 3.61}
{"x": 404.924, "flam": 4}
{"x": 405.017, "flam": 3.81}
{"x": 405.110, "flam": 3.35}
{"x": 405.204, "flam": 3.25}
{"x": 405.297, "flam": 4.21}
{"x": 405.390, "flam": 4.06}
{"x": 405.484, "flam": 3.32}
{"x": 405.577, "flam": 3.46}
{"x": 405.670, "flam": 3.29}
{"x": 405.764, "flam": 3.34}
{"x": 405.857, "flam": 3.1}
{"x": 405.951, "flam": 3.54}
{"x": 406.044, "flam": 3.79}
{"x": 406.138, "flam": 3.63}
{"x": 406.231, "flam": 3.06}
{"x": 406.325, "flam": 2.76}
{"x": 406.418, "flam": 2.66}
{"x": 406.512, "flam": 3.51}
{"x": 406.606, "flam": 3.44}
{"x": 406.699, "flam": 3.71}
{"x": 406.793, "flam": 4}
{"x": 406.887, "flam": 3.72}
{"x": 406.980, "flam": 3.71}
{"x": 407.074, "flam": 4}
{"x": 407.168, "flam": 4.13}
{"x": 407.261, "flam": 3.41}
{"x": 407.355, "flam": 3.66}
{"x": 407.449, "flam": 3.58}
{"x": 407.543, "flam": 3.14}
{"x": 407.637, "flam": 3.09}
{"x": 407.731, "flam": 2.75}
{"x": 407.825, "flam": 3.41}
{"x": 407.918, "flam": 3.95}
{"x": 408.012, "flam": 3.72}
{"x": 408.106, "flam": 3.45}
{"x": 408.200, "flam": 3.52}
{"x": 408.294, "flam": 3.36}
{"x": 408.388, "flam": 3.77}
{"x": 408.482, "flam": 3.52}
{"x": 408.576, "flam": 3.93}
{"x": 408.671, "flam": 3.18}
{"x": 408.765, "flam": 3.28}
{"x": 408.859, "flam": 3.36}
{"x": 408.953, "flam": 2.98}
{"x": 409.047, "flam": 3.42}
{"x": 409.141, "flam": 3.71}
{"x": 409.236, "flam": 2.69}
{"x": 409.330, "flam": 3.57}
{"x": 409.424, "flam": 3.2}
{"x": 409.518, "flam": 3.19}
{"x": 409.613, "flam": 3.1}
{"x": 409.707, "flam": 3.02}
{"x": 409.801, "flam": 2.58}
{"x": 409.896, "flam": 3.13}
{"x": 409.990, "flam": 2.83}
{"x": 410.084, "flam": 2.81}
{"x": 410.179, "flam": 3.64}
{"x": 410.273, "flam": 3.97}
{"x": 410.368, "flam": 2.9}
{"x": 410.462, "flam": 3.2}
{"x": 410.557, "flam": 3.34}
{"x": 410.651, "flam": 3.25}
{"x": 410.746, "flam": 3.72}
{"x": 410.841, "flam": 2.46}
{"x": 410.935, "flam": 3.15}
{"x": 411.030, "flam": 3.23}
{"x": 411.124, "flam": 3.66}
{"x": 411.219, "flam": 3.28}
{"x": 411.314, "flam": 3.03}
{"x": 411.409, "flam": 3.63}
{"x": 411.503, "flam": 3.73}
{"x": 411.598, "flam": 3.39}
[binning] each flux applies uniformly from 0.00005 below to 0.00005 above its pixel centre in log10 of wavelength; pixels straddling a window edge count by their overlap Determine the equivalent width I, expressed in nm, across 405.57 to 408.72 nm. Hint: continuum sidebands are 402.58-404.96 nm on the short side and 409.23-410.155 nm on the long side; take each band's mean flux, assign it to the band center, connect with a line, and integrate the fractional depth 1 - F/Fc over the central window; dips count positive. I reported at -0.25 nm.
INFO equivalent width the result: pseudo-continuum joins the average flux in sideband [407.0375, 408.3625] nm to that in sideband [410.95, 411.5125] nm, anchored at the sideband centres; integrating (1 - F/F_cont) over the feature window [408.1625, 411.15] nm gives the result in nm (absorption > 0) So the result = 0.155 nm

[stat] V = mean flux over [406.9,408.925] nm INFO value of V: 3.52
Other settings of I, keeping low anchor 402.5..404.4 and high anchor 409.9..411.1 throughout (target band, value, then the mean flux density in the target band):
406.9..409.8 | -0.10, 3.42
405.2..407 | -0.05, 3.48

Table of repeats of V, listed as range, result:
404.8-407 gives 3.51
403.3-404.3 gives 3.51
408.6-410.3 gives 3.2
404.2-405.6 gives 3.51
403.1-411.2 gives 3.4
